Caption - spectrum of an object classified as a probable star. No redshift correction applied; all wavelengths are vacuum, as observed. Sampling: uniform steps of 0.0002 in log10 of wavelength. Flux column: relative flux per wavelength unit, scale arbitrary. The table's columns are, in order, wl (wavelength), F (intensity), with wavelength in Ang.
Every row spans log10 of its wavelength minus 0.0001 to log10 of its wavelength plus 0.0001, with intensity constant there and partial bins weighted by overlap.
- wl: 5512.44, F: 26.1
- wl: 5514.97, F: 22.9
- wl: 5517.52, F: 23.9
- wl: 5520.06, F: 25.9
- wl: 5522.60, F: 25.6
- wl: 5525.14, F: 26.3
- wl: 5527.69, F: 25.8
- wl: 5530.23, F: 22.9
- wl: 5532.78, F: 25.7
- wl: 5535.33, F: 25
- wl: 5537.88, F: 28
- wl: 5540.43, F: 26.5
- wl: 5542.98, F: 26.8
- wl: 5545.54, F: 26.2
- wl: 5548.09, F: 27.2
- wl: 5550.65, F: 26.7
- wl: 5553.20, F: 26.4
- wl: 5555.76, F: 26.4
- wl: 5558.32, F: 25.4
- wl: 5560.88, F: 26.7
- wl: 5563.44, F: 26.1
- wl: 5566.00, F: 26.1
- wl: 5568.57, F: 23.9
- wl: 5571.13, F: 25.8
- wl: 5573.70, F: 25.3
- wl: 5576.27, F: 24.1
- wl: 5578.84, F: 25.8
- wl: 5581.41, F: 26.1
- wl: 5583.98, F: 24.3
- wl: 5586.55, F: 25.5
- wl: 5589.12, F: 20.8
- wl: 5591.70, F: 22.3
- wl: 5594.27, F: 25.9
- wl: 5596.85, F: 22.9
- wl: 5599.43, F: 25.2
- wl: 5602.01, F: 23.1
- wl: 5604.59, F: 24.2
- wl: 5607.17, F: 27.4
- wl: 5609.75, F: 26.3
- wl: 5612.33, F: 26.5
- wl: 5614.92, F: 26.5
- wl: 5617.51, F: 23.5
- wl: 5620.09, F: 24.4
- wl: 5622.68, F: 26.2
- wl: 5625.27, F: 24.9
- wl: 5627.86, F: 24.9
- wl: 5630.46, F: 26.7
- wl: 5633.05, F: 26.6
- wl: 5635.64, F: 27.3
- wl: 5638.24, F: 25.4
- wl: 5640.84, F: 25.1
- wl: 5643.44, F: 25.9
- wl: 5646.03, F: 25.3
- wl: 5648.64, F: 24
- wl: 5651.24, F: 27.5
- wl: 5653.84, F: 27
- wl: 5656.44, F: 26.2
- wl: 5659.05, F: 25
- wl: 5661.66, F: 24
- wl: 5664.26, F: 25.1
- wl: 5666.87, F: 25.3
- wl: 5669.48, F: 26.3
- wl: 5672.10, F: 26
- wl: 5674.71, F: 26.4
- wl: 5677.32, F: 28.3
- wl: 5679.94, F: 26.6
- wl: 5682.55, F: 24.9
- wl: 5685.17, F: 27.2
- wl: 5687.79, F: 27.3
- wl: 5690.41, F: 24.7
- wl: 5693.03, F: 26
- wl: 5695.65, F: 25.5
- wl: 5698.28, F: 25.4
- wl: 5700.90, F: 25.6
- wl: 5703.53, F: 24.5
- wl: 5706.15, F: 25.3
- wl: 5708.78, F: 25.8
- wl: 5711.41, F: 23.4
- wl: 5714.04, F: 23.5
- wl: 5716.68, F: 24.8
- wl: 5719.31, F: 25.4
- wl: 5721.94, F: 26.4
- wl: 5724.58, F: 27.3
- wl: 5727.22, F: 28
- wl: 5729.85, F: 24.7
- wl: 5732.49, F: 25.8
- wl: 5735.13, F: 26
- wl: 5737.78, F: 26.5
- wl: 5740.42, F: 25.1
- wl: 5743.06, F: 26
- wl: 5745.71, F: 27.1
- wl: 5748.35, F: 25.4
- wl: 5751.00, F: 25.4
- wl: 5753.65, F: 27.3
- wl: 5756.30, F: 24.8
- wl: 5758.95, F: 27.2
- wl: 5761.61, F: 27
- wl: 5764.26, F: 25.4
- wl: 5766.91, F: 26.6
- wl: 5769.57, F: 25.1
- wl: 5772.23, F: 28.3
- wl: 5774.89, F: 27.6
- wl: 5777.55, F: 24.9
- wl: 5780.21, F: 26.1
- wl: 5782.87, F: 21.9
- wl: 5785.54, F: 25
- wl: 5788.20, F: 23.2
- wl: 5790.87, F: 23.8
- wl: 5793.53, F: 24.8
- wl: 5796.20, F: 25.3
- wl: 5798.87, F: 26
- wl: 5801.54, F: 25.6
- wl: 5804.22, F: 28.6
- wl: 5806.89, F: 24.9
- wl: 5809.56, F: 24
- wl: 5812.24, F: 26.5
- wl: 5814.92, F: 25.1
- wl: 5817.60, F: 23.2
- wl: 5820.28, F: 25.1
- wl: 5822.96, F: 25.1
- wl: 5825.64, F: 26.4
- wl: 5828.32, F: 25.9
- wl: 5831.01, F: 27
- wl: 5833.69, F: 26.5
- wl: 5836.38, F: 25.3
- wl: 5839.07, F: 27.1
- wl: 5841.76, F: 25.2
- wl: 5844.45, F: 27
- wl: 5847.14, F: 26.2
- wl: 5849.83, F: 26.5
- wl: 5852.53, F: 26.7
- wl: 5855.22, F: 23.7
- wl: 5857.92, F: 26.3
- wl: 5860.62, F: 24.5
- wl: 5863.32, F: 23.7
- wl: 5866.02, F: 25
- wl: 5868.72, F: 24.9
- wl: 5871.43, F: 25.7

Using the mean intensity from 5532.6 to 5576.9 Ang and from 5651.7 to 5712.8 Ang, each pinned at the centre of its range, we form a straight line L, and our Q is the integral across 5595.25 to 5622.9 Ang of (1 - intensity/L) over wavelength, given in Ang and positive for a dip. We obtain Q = 0.9 Ang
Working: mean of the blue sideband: 26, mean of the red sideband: 25.8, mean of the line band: 25.1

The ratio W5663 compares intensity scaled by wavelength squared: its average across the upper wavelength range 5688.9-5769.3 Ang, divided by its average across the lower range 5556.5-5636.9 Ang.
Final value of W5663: 1.1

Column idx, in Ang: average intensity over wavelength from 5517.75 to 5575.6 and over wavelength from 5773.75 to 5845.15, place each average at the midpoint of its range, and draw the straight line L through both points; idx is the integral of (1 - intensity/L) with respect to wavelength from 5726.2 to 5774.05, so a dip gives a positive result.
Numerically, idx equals -1.3 Ang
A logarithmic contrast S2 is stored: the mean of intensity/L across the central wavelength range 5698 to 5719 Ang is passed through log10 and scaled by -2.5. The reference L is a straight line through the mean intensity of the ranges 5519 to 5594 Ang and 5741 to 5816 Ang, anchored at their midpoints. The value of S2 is 0.04 mag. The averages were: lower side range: 25.5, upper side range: 25.7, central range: 24.8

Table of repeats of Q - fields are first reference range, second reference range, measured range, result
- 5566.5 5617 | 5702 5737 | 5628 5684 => -1.7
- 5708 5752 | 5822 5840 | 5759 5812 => 0.9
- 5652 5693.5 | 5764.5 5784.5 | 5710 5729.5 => 0.3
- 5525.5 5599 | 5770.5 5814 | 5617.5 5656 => -0.5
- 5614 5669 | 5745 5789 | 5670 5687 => -0.6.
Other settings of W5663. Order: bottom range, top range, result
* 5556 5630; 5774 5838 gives 1.09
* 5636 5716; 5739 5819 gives 1.03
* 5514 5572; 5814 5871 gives 1.10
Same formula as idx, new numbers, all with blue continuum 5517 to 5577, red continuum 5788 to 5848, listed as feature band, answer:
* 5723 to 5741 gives -0.4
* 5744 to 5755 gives -0.3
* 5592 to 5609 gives 0.7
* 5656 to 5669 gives 0.3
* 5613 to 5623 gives 0.2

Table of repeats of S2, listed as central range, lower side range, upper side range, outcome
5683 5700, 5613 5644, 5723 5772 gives 0.00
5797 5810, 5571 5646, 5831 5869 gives -0.01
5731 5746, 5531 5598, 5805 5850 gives -0.02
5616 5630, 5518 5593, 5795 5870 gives 0.03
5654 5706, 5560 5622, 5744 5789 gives -0.02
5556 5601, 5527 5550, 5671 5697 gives 0.05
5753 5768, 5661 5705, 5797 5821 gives -0.03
